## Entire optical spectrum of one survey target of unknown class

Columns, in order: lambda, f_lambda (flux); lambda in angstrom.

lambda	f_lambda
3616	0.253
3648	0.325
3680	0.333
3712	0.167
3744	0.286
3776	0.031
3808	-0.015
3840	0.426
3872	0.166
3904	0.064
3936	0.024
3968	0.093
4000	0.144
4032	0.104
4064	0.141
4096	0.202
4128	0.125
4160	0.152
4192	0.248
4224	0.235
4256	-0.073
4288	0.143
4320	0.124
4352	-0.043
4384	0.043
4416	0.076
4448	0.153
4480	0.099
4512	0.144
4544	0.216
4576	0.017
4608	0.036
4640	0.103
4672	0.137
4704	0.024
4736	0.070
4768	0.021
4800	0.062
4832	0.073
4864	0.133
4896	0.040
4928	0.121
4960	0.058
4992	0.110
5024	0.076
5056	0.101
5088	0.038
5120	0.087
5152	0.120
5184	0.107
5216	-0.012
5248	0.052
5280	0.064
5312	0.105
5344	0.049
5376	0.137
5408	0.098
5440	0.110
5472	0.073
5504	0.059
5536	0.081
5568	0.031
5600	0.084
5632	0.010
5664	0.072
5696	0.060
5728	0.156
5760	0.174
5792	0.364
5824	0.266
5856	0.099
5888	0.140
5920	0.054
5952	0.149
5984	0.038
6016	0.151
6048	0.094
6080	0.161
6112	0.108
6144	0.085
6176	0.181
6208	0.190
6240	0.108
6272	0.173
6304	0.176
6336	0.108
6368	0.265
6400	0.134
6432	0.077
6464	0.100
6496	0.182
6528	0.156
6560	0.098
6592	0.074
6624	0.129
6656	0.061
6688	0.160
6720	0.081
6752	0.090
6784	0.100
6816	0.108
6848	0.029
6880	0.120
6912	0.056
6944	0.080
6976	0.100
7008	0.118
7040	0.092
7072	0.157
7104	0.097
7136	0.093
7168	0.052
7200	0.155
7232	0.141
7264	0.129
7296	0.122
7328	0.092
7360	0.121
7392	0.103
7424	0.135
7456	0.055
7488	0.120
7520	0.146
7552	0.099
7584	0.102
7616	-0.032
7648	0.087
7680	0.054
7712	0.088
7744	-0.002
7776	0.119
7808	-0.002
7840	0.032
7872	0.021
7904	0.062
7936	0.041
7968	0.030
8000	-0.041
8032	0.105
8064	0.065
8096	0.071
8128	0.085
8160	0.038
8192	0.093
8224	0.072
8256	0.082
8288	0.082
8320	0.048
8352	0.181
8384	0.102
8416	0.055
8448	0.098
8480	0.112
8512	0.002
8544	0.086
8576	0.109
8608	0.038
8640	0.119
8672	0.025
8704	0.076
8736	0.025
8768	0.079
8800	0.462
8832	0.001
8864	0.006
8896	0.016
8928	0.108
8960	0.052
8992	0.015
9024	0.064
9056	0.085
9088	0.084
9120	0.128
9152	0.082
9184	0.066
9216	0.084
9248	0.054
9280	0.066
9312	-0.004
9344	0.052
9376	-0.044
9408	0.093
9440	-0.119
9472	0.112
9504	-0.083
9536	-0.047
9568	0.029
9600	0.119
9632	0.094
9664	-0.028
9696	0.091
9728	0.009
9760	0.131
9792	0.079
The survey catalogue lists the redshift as 1.357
